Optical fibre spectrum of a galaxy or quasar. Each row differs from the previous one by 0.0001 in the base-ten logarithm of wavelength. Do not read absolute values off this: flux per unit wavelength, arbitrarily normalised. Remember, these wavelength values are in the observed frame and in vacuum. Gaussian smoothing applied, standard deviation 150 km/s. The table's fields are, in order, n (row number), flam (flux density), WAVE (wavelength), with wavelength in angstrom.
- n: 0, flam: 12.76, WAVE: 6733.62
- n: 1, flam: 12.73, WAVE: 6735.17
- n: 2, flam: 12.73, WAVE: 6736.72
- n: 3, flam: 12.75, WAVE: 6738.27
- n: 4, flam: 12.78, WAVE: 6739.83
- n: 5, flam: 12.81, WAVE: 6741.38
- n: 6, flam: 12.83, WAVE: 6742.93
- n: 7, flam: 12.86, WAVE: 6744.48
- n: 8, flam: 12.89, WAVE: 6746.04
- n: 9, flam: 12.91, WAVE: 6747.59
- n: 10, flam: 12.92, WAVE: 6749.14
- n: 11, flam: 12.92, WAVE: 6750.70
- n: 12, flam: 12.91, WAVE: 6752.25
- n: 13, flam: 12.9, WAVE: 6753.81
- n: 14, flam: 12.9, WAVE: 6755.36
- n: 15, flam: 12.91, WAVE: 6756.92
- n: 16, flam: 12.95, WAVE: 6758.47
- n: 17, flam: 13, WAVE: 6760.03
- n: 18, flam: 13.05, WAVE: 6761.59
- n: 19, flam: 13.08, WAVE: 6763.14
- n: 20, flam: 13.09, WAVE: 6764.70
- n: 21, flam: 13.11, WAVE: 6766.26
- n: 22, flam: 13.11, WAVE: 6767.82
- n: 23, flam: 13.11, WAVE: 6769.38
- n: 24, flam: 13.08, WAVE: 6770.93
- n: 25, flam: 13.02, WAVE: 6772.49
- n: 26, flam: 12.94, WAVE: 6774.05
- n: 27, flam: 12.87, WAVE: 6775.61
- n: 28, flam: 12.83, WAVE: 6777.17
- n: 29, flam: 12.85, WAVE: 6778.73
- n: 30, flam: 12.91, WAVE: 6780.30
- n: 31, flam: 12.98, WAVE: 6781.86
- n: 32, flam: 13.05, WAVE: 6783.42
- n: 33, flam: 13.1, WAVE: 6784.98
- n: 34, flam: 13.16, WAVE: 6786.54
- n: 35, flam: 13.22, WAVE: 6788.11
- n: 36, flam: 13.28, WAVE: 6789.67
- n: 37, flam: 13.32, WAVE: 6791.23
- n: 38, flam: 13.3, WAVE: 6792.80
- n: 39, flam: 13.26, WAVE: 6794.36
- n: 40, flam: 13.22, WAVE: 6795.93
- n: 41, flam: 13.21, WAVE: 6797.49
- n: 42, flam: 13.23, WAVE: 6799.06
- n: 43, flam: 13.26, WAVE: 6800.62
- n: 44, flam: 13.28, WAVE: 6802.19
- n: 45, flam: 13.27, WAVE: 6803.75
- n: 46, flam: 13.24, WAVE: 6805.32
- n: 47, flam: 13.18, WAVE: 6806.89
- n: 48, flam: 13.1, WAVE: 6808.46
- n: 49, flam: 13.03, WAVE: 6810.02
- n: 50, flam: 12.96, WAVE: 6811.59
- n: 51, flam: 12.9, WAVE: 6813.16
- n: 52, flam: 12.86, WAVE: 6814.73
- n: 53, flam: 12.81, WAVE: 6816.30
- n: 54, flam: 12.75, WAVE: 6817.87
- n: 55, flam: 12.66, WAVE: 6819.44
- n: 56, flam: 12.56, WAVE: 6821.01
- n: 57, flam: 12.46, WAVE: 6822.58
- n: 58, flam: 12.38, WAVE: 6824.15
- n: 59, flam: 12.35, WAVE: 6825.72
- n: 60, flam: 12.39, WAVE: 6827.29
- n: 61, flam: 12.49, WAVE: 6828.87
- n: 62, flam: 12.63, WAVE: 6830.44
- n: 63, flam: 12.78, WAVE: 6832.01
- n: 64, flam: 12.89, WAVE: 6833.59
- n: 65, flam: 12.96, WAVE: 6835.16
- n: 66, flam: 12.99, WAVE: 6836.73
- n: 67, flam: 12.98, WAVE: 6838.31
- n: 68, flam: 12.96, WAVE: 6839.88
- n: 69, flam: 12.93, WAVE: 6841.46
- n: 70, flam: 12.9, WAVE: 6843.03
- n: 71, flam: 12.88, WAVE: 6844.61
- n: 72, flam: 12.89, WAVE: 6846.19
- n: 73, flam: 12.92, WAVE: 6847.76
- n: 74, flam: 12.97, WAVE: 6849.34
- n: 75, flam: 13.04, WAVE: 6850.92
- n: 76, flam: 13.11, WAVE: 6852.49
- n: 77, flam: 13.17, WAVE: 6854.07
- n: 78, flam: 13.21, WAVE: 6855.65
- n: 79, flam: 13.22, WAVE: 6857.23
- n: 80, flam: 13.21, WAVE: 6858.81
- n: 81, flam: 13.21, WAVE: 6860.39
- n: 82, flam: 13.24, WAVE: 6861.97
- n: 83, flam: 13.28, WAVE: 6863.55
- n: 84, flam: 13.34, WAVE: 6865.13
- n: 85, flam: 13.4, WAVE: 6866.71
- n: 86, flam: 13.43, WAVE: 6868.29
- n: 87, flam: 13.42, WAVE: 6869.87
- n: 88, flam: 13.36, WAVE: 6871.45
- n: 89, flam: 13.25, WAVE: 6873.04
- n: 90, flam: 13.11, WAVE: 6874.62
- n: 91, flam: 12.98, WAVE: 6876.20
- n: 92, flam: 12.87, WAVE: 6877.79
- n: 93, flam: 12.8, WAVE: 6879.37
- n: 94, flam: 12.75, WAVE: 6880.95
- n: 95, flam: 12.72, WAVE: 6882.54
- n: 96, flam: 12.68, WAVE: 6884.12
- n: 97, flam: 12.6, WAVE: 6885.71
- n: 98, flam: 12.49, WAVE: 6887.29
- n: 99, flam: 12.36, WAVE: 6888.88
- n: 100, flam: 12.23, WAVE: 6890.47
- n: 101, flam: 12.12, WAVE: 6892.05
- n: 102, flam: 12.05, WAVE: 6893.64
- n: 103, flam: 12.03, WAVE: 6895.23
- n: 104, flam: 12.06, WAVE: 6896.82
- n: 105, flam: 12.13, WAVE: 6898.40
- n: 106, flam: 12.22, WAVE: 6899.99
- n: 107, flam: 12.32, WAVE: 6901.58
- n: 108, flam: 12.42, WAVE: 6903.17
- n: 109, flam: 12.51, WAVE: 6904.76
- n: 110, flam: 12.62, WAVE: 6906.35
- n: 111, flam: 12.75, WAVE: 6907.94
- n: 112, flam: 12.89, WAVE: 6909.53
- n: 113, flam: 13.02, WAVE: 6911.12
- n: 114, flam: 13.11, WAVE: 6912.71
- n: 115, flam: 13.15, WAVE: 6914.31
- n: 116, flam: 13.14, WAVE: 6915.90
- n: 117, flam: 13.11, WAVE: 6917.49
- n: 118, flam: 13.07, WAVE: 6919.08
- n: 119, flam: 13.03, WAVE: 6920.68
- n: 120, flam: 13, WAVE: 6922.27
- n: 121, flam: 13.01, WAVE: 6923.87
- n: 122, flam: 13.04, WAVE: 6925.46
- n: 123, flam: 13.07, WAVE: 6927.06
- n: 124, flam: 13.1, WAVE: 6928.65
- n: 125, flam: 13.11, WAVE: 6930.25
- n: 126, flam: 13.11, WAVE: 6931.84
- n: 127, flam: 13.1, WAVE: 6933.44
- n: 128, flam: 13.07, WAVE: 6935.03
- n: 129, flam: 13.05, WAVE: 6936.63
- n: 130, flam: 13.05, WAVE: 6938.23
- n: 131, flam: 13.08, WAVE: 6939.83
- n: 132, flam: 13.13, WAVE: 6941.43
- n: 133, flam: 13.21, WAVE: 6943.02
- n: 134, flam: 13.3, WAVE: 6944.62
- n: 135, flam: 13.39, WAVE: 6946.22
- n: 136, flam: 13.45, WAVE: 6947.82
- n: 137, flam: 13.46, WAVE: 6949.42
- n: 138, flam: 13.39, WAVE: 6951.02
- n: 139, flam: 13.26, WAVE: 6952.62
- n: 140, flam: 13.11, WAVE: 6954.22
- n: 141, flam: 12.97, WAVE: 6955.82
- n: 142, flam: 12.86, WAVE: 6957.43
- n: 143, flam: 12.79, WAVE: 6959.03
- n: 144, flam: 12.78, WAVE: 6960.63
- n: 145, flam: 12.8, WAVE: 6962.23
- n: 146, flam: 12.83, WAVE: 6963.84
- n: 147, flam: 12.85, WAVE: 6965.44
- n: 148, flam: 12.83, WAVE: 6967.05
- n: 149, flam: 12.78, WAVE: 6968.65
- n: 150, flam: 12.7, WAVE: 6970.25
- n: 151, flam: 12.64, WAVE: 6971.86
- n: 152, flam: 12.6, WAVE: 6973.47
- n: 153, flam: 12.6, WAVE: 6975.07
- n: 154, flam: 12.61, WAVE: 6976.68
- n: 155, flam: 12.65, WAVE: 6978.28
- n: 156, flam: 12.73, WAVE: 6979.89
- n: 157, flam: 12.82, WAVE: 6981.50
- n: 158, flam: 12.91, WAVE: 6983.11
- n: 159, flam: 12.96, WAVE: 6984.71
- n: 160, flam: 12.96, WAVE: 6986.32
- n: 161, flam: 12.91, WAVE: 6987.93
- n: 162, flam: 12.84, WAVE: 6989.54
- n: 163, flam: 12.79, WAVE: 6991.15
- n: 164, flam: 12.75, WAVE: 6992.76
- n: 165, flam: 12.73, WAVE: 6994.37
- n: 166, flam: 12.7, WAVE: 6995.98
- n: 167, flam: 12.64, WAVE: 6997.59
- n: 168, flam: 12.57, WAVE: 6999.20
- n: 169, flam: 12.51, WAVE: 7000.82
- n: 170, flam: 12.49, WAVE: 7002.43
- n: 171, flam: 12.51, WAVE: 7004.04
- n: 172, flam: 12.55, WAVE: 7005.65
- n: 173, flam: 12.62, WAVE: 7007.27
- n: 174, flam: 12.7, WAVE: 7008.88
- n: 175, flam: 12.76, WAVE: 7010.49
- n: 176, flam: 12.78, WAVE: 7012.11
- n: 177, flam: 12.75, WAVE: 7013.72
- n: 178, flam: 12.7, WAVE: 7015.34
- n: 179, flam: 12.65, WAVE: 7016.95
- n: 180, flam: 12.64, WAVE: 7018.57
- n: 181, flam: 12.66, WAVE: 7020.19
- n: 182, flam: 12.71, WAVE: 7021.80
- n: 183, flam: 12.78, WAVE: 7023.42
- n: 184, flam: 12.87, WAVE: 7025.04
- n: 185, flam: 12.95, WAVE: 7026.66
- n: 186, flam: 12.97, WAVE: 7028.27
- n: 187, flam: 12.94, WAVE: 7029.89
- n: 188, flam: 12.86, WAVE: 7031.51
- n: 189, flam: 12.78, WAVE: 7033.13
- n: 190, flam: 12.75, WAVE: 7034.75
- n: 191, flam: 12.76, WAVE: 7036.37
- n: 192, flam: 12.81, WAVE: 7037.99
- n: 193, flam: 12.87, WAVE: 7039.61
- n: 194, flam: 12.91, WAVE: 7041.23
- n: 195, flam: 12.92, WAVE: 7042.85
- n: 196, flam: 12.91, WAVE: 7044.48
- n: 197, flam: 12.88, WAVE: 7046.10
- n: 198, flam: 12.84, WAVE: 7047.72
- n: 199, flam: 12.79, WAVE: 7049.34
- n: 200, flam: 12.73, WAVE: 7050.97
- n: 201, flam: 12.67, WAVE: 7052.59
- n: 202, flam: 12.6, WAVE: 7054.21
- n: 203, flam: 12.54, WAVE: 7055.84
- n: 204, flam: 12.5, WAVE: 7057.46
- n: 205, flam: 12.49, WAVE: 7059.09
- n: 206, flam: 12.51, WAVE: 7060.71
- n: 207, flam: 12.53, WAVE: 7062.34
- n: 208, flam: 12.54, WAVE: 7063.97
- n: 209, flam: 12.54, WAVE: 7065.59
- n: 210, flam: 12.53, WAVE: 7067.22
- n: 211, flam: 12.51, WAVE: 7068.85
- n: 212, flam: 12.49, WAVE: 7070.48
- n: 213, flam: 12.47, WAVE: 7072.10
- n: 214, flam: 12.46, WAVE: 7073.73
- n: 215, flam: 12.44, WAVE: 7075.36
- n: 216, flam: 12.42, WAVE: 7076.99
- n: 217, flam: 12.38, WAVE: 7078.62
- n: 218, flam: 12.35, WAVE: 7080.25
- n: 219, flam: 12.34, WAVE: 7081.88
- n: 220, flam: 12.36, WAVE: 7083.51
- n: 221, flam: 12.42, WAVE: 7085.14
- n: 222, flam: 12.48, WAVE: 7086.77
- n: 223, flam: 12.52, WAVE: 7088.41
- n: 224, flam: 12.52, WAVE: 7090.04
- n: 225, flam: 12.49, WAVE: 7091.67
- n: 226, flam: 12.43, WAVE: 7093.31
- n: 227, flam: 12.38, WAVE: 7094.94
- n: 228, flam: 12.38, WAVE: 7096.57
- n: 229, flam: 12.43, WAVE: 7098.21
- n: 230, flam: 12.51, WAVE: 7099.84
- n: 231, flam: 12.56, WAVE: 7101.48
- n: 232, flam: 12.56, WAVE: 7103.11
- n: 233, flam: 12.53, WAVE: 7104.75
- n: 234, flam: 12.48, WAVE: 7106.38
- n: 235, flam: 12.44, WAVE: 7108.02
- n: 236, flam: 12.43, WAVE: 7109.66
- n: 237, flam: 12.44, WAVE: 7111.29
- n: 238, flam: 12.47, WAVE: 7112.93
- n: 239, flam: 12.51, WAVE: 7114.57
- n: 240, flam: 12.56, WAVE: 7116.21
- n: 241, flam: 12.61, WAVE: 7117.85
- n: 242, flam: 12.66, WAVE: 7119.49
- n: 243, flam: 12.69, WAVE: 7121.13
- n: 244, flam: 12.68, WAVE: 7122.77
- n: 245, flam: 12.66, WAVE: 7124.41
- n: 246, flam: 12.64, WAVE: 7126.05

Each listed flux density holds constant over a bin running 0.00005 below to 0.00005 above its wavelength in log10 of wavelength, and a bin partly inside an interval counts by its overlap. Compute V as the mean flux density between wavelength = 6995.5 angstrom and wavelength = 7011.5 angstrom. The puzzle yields 12.6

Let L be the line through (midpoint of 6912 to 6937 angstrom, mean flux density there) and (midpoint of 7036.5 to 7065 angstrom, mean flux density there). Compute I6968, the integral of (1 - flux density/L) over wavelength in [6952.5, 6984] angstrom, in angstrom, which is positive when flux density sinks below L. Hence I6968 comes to 0.4 angstrom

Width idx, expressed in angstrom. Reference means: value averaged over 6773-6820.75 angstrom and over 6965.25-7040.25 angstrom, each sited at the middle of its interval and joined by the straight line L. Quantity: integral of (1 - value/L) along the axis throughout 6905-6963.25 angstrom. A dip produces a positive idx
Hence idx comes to -1.0 angstrom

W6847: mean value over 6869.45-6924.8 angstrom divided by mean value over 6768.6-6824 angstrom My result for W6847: 0.98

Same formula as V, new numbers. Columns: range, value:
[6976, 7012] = 12.7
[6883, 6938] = 12.7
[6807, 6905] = 12.8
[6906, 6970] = 13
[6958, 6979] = 12.7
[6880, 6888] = 12.7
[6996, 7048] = 12.7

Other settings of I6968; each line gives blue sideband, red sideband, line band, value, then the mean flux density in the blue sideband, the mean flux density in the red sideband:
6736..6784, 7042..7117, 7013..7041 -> -0.44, 12.9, 12.5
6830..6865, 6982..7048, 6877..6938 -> 0.93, 13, 12.8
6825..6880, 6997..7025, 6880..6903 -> 1.04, 13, 12.7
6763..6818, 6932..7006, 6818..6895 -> 0.90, 13.1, 12.9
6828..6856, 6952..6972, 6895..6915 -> 0.50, 12.9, 12.9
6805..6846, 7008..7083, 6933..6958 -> -0.89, 12.8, 12.7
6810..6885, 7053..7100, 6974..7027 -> -0.40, 12.9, 12.5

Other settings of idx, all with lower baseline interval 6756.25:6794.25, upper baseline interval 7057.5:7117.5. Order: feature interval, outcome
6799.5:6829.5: 0.3 angstrom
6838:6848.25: 0.0 angstrom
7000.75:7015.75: 0.0 angstrom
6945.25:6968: -0.6 angstrom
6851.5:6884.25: -0.6 angstrom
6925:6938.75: -0.3 angstrom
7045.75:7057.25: -0.2 angstrom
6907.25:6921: -0.3 angstrom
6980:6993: -0.2 angstrom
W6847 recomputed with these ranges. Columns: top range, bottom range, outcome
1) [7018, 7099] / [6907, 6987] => 0.97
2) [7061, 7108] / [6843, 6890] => 0.96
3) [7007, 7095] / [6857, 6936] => 0.98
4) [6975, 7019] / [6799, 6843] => 0.99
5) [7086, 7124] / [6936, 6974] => 0.96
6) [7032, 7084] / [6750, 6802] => 0.97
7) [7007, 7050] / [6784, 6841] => 0.99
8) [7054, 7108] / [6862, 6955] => 0.97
